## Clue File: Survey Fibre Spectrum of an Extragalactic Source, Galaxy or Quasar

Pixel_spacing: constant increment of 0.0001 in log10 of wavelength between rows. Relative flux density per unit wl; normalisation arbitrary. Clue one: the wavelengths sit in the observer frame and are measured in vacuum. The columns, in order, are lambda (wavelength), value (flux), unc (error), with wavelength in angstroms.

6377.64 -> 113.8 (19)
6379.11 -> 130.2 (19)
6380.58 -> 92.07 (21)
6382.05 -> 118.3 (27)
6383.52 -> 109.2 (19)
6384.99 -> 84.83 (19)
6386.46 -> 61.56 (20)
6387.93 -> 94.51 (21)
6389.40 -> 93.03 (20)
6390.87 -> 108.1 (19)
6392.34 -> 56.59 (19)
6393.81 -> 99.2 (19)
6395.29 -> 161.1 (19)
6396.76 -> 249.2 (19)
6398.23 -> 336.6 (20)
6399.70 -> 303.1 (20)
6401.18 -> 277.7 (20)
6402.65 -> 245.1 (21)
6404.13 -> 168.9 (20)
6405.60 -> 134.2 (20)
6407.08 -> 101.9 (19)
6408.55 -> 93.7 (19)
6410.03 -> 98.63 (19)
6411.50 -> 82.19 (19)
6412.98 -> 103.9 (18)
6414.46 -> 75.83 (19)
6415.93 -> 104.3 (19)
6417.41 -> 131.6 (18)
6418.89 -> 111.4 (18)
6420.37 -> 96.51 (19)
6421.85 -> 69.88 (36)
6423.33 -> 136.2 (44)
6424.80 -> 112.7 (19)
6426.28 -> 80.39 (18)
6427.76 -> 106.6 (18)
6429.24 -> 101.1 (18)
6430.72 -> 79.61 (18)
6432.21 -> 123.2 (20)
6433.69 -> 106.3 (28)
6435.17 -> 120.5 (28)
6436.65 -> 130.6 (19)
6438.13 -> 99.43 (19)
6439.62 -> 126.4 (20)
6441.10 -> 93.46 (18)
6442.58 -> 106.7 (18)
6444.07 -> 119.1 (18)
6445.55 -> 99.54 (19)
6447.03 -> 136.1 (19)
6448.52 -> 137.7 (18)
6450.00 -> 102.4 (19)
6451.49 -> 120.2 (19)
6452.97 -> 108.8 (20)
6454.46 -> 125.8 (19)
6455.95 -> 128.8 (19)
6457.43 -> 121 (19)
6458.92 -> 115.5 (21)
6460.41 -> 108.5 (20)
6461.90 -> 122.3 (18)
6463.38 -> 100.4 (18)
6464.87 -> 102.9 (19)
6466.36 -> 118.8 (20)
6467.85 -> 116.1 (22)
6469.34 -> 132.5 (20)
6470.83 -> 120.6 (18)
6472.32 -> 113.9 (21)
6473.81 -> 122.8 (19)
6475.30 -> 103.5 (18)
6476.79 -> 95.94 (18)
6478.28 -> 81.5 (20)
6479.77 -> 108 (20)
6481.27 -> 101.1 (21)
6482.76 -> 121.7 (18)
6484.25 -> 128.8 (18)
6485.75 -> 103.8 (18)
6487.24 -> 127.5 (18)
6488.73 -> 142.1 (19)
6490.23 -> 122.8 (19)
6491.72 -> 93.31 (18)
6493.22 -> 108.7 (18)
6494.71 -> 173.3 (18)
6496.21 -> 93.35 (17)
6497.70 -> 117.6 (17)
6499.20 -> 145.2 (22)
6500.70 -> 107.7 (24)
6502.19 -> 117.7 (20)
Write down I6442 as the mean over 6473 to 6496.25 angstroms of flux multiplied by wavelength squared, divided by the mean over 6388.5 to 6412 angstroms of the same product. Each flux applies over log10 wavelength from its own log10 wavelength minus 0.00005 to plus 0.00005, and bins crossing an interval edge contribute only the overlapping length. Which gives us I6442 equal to 0.72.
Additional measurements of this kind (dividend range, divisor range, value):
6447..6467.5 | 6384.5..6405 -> 0.71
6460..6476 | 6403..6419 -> 1.04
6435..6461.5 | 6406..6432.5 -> 1.17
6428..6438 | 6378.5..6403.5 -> 0.72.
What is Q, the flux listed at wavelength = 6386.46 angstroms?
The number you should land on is 61.56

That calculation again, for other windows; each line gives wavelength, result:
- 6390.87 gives 108.1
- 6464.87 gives 102.9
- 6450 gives 102.4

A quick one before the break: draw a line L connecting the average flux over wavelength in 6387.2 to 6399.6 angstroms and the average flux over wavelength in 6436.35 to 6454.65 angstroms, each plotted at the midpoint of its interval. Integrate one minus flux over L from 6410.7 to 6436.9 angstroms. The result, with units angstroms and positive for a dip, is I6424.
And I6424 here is 5.7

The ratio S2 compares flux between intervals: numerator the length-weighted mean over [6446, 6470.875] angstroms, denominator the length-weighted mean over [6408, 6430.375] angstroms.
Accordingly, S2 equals 1.2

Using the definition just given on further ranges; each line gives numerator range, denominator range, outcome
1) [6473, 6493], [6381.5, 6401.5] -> 0.74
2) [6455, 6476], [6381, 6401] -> 0.79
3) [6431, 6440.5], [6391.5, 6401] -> 0.56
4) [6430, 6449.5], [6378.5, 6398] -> 0.96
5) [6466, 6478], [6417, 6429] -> 1.09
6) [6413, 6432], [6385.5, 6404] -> 0.59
